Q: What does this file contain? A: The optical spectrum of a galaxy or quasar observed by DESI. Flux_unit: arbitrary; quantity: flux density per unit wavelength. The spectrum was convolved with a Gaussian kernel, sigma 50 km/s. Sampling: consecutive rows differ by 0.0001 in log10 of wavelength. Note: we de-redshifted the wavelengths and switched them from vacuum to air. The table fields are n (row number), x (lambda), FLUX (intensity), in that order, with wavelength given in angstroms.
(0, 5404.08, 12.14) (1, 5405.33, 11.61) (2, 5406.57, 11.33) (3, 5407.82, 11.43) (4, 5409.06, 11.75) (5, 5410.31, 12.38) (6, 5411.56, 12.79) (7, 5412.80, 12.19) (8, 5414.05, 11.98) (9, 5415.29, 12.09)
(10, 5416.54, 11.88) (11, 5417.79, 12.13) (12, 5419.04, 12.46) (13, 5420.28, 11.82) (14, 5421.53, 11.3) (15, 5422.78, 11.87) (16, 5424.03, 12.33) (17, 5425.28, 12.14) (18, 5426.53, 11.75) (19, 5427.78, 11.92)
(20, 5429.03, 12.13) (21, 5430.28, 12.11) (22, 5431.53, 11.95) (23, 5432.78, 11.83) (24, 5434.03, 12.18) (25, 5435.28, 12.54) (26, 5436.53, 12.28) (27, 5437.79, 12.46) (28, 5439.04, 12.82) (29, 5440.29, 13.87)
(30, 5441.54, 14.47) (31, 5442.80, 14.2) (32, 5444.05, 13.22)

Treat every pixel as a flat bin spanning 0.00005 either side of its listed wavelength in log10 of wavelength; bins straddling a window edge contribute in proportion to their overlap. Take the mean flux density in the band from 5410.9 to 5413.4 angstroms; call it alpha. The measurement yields 12.5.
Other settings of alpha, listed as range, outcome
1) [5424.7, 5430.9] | 12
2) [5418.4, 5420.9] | 12.2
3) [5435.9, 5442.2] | 13.2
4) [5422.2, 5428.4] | 12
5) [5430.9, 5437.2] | 12.2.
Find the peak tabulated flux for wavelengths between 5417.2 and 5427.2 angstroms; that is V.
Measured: 12.46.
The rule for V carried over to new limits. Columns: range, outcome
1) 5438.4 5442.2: 14.47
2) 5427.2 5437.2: 12.54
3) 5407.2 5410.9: 12.38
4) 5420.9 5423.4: 11.87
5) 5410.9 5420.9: 12.79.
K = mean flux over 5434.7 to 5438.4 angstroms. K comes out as 12.4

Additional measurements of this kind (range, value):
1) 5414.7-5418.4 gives 12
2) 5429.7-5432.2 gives 12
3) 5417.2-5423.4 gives 11.9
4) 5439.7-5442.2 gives 14.2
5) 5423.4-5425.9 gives 12.2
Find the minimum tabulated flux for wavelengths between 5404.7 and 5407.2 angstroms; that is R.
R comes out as 11.33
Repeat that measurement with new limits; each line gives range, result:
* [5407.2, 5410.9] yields 11.43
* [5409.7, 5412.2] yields 12.38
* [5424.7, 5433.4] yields 11.75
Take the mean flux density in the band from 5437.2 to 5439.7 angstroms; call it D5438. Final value 12.7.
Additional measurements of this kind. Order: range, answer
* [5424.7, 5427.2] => 11.9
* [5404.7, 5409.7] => 11.5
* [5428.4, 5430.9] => 12.1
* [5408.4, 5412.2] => 12.3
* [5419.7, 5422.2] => 11.5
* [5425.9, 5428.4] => 11.8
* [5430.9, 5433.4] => 11.9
